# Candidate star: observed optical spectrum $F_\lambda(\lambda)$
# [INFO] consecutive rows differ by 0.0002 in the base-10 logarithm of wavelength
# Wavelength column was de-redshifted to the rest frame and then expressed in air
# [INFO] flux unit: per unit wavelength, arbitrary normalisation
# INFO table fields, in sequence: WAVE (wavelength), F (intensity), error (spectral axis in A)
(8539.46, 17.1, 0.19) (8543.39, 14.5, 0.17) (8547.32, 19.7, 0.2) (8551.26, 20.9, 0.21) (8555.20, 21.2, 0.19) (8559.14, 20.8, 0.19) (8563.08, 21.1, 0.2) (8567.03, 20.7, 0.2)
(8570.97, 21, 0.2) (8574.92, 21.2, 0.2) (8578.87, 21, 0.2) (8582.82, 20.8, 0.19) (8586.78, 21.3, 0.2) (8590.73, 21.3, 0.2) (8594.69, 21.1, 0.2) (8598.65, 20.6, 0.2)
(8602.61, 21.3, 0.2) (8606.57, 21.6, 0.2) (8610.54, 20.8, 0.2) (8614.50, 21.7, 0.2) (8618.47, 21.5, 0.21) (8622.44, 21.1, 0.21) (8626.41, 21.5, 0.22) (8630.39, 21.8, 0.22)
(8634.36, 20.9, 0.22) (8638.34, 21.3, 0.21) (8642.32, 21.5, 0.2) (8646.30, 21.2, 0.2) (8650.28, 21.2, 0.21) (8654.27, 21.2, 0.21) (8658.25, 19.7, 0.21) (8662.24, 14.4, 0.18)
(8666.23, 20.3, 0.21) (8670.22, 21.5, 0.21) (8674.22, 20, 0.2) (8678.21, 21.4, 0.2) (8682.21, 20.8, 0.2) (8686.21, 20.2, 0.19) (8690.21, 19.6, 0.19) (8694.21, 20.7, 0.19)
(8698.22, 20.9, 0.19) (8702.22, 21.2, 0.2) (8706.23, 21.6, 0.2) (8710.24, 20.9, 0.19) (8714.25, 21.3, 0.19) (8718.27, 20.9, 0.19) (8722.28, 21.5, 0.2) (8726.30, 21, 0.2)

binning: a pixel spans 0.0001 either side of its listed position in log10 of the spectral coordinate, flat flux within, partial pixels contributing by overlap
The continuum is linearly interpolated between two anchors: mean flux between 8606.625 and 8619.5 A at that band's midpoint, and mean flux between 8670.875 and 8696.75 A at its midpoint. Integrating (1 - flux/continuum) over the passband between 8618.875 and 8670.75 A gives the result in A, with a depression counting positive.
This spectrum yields 0.98 A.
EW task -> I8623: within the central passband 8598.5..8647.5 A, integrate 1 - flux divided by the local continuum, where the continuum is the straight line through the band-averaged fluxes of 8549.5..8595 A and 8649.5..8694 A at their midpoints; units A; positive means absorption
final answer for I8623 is -1.9 A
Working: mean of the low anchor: 21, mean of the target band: 21.3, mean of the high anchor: 20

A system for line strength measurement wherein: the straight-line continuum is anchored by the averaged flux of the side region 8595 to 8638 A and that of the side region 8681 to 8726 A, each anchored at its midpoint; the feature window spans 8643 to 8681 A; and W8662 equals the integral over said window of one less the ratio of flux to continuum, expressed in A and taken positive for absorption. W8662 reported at 1.6 A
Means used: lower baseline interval 21.3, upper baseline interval 20.9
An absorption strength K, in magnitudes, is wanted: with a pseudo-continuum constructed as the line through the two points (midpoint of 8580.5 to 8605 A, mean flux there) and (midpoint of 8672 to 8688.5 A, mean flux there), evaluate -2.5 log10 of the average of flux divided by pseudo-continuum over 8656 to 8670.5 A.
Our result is 0.11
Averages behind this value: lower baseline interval 21.1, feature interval 18.7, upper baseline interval 20.6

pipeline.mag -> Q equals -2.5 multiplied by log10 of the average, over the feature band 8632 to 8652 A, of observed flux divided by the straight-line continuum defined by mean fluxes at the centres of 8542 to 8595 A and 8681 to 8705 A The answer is -0.03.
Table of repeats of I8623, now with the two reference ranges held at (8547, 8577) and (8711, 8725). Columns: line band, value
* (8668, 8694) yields 0.7 A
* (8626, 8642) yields -0.3 A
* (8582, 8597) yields -0.1 A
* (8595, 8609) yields -0.1 A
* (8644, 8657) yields 0.0 A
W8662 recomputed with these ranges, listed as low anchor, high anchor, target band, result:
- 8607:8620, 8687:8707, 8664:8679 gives 0.2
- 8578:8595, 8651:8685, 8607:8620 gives -0.4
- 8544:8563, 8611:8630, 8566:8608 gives -0.5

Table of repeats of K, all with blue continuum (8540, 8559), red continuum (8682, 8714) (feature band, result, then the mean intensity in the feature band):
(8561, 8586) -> -0.09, 21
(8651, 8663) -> 0.06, 19.1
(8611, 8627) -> -0.08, 21.4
